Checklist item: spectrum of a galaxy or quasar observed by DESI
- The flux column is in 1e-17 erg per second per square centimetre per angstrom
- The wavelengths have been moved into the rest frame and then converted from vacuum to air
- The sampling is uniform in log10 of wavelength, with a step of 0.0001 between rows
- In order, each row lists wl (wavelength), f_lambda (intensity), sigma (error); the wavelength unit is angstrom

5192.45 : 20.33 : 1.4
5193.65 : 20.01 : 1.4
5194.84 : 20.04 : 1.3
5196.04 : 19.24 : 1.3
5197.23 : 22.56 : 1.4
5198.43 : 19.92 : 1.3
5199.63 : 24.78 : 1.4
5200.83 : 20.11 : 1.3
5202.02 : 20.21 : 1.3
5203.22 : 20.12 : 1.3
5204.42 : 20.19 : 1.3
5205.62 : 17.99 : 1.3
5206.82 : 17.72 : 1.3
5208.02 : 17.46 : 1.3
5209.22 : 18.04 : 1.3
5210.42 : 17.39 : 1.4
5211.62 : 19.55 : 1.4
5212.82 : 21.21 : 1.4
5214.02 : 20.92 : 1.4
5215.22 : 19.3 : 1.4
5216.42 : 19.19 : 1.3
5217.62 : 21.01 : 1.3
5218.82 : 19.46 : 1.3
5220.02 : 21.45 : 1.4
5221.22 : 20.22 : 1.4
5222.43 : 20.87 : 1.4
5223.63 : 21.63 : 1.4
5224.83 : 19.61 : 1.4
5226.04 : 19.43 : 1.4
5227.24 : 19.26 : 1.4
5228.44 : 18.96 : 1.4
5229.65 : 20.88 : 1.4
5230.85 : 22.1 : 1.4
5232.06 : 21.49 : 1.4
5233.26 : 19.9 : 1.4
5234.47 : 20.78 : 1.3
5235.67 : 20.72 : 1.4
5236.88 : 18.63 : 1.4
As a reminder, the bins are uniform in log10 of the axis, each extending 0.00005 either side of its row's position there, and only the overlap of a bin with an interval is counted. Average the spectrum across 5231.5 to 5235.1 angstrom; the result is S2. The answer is 20.7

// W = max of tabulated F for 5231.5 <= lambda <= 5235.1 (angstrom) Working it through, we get 21.49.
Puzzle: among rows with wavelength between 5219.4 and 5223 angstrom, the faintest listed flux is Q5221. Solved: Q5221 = 20.22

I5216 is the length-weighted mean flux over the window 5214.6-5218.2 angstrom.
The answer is 19.8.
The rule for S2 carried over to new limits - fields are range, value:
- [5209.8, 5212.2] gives 18.5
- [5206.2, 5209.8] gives 17.7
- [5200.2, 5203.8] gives 20.2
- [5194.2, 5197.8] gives 20.6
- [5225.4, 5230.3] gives 19.7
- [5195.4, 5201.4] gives 21.3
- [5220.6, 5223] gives 20.5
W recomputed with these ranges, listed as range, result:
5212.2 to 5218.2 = 21.21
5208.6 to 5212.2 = 19.55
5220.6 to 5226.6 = 21.63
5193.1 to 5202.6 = 24.78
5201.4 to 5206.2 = 20.21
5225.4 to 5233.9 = 22.1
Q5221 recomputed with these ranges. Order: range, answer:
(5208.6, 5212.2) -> 17.39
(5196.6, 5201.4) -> 19.92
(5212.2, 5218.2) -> 19.19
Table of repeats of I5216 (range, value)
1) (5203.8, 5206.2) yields 19.1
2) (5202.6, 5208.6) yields 18.7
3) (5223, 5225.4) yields 20.7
